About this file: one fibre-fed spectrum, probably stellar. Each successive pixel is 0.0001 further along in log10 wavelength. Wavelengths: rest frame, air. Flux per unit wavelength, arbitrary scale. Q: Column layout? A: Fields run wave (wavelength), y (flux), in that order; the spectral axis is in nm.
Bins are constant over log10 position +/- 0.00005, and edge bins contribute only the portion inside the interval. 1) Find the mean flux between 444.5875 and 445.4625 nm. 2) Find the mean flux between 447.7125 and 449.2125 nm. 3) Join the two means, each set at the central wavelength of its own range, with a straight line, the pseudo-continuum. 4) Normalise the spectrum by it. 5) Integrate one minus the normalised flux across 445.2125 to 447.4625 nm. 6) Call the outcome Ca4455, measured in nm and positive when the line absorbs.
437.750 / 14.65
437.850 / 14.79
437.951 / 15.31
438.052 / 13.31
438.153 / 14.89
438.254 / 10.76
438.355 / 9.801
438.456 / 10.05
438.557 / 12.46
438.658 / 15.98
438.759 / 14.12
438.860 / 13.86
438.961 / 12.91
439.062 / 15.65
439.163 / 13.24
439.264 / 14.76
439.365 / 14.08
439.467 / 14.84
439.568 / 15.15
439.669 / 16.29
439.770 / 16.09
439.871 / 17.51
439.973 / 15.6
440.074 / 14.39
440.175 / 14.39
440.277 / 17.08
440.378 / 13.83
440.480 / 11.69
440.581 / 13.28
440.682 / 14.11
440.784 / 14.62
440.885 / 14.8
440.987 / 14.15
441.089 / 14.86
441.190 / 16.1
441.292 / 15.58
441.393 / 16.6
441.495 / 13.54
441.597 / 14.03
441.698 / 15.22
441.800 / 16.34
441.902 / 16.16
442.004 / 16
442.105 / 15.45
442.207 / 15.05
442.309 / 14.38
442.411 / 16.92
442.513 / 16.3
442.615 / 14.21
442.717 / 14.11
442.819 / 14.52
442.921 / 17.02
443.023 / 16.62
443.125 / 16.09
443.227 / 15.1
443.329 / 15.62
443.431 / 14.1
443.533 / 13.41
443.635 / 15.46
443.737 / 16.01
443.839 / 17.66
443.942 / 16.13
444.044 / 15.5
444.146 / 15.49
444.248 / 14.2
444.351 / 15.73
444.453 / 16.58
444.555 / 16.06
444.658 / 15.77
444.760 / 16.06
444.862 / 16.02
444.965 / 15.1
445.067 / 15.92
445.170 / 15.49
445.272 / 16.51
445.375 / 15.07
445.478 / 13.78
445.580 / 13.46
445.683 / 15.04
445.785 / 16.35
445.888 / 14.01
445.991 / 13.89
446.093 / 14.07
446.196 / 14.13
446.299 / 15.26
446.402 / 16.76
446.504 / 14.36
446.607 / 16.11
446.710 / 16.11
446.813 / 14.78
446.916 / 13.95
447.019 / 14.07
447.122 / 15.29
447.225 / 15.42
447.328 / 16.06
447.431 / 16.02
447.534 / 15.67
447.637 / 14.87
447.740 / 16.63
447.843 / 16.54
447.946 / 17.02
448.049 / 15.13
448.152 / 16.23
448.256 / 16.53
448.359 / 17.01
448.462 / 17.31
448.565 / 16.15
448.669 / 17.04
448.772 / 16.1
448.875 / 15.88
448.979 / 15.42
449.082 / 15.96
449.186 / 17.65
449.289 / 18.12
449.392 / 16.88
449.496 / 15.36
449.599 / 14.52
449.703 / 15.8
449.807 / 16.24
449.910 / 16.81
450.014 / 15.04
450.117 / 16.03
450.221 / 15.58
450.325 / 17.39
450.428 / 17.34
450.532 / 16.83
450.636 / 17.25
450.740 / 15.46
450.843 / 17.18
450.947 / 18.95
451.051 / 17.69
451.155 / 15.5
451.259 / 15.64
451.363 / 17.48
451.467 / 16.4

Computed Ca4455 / 0.13 nm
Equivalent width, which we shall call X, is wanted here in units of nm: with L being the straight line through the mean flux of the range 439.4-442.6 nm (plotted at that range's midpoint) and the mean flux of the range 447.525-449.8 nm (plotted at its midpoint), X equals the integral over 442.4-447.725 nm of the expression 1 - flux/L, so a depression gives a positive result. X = 0.13 nm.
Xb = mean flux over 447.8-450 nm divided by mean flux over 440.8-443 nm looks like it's 1.1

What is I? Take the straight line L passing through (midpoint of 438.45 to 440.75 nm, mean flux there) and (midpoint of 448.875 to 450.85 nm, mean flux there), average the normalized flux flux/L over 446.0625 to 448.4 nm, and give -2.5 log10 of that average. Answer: 0.02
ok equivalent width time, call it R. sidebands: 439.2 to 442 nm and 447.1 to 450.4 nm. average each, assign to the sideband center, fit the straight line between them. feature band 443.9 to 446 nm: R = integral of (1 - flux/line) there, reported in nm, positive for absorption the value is 0.04 nm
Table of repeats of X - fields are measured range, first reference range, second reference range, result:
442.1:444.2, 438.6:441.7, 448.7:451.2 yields -0.03 nm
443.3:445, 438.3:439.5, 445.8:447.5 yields -0.12 nm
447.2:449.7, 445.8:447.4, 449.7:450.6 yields -0.08 nm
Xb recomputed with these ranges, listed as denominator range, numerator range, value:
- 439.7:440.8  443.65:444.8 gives 1.07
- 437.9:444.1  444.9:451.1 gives 1.07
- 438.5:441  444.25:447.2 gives 1.04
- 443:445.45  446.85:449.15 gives 1.02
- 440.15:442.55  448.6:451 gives 1.10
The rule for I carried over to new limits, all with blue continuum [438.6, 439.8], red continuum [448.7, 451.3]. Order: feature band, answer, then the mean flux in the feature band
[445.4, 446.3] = 0.10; 14.4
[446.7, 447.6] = 0.05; 15.2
